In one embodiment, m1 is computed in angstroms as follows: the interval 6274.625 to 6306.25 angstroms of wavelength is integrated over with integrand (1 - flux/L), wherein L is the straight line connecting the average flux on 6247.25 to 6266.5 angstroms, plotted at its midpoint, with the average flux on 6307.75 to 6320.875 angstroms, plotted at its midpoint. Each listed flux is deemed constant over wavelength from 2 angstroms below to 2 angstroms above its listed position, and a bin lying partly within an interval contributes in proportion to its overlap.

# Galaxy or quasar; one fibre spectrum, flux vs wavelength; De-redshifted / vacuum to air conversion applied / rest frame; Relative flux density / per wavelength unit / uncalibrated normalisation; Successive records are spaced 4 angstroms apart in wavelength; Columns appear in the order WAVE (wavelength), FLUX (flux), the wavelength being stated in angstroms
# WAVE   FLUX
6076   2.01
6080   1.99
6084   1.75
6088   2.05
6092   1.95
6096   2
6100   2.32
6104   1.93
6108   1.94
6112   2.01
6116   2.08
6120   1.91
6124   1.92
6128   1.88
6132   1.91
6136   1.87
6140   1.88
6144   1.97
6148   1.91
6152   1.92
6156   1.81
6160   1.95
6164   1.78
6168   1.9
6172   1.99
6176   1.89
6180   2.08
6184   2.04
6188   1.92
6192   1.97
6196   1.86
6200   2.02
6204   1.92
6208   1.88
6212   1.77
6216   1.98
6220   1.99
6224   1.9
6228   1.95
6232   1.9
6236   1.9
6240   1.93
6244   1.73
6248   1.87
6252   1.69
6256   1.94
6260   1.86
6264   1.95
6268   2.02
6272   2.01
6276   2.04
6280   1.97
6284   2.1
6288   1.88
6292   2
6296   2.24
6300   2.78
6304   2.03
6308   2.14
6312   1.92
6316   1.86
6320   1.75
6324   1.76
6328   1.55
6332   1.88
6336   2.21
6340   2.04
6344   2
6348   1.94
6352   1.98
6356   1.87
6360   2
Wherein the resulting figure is -4.1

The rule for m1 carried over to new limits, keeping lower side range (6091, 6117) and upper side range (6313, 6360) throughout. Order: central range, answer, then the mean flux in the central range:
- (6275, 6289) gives -0.5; 2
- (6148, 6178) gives 1.6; 1.89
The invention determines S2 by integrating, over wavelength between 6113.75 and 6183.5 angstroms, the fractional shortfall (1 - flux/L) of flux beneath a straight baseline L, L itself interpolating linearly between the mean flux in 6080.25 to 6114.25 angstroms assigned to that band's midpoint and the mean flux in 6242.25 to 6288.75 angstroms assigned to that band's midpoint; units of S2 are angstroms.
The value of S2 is 1.7 angstroms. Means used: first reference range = 1.99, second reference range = 1.92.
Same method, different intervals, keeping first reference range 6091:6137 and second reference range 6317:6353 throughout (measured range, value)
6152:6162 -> 0.4 angstroms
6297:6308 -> -2.5 angstroms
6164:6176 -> 0.3 angstroms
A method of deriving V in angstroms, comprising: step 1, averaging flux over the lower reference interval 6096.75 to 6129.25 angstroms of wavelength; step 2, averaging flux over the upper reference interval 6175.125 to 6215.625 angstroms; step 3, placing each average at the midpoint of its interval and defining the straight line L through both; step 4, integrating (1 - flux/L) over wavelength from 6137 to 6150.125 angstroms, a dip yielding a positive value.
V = 0.4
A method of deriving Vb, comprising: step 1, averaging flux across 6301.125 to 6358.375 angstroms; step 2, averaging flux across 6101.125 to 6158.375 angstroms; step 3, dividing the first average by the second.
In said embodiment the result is 1.0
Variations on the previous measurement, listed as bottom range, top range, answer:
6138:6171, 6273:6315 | 1.11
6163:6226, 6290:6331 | 1.03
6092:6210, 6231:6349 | 1.01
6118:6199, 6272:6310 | 1.11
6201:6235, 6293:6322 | 1.10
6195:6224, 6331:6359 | 1.04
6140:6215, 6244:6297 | 1.02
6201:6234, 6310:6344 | 0.98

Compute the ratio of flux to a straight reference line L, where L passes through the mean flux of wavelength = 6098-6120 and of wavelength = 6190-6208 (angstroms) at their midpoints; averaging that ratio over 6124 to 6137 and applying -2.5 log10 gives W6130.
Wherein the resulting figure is 0.07 mag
